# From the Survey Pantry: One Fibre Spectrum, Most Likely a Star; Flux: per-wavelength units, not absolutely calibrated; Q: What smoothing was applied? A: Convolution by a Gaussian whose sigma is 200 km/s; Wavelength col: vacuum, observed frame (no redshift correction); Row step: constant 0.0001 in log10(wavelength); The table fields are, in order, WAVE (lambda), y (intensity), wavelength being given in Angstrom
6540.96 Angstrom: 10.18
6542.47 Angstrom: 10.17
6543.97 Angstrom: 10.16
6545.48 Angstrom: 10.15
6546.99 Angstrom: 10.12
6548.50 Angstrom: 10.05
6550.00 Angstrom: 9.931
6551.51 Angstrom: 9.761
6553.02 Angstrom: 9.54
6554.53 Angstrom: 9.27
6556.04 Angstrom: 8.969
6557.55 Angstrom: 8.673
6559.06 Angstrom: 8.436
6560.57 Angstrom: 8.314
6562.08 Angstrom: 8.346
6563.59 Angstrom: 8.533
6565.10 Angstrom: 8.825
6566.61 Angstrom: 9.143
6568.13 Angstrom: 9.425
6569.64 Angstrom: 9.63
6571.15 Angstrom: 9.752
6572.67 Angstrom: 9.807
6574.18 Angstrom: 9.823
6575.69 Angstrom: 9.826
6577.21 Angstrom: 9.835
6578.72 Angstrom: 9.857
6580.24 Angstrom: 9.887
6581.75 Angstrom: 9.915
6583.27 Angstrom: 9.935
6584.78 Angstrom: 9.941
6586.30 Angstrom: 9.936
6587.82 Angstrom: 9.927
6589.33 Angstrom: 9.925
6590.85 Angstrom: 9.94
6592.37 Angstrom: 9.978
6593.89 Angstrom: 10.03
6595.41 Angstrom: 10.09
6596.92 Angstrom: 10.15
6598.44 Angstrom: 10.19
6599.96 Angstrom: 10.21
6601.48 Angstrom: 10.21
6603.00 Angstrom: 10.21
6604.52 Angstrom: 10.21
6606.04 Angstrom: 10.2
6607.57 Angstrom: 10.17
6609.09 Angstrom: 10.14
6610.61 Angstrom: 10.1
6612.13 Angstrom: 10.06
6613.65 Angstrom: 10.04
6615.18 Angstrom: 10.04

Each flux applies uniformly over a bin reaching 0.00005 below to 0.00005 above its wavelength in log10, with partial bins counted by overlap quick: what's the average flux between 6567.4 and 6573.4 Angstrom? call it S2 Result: 9.65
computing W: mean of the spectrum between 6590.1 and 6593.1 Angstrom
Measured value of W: 9.95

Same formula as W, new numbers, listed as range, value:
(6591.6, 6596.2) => 10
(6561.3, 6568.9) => 8.85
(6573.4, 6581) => 9.85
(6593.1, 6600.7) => 10.1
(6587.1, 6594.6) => 9.96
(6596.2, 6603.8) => 10.2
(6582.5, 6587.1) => 9.93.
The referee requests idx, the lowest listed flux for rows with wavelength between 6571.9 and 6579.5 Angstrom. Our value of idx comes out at 9.807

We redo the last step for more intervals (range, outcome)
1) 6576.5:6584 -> 9.835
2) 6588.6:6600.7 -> 9.925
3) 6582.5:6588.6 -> 9.927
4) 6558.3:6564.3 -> 8.314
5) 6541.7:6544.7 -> 10.16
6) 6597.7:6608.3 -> 10.17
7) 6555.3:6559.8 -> 8.436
